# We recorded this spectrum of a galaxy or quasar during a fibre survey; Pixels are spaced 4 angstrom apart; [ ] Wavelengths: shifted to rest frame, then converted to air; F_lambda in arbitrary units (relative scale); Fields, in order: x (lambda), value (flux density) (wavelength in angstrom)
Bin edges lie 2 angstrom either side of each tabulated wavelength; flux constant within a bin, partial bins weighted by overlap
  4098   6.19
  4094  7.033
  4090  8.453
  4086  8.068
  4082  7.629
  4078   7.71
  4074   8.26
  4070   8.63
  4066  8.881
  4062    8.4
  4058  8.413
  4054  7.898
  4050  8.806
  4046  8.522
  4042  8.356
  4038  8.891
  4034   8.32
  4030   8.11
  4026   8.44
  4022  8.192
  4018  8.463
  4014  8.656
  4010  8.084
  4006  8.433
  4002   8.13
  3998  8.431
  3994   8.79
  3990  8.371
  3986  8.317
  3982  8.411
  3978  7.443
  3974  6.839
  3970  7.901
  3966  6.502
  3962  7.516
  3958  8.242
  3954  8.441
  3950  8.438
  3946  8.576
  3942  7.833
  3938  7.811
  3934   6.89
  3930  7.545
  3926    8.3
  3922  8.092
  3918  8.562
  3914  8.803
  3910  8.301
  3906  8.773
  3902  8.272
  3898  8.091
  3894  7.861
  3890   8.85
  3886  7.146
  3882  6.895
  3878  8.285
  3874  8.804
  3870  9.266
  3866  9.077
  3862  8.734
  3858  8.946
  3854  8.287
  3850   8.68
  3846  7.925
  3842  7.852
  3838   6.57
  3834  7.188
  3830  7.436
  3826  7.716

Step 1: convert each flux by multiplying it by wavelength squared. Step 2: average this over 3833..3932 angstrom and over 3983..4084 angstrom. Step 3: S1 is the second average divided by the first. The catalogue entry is 1.10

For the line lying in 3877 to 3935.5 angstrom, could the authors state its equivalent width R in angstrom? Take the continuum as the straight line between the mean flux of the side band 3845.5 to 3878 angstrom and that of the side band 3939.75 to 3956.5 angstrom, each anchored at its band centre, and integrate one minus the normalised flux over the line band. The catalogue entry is 3.2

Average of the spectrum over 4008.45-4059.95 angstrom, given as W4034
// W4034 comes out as 8.4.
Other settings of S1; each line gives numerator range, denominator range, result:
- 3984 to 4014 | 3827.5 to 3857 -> 1.17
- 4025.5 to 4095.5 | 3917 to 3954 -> 1.10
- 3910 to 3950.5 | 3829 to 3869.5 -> 1.04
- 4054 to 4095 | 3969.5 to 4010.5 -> 1.05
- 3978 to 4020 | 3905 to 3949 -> 1.07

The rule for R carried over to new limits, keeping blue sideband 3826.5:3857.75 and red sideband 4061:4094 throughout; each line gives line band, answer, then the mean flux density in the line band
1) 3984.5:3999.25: -0.8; 8.49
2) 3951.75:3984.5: 1.3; 7.68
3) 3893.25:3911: -0.9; 8.29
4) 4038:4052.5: -0.8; 8.58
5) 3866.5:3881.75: -1.5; 8.6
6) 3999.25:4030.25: -1.0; 8.33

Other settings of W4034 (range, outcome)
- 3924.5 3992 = 7.84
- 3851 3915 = 8.4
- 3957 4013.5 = 7.97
